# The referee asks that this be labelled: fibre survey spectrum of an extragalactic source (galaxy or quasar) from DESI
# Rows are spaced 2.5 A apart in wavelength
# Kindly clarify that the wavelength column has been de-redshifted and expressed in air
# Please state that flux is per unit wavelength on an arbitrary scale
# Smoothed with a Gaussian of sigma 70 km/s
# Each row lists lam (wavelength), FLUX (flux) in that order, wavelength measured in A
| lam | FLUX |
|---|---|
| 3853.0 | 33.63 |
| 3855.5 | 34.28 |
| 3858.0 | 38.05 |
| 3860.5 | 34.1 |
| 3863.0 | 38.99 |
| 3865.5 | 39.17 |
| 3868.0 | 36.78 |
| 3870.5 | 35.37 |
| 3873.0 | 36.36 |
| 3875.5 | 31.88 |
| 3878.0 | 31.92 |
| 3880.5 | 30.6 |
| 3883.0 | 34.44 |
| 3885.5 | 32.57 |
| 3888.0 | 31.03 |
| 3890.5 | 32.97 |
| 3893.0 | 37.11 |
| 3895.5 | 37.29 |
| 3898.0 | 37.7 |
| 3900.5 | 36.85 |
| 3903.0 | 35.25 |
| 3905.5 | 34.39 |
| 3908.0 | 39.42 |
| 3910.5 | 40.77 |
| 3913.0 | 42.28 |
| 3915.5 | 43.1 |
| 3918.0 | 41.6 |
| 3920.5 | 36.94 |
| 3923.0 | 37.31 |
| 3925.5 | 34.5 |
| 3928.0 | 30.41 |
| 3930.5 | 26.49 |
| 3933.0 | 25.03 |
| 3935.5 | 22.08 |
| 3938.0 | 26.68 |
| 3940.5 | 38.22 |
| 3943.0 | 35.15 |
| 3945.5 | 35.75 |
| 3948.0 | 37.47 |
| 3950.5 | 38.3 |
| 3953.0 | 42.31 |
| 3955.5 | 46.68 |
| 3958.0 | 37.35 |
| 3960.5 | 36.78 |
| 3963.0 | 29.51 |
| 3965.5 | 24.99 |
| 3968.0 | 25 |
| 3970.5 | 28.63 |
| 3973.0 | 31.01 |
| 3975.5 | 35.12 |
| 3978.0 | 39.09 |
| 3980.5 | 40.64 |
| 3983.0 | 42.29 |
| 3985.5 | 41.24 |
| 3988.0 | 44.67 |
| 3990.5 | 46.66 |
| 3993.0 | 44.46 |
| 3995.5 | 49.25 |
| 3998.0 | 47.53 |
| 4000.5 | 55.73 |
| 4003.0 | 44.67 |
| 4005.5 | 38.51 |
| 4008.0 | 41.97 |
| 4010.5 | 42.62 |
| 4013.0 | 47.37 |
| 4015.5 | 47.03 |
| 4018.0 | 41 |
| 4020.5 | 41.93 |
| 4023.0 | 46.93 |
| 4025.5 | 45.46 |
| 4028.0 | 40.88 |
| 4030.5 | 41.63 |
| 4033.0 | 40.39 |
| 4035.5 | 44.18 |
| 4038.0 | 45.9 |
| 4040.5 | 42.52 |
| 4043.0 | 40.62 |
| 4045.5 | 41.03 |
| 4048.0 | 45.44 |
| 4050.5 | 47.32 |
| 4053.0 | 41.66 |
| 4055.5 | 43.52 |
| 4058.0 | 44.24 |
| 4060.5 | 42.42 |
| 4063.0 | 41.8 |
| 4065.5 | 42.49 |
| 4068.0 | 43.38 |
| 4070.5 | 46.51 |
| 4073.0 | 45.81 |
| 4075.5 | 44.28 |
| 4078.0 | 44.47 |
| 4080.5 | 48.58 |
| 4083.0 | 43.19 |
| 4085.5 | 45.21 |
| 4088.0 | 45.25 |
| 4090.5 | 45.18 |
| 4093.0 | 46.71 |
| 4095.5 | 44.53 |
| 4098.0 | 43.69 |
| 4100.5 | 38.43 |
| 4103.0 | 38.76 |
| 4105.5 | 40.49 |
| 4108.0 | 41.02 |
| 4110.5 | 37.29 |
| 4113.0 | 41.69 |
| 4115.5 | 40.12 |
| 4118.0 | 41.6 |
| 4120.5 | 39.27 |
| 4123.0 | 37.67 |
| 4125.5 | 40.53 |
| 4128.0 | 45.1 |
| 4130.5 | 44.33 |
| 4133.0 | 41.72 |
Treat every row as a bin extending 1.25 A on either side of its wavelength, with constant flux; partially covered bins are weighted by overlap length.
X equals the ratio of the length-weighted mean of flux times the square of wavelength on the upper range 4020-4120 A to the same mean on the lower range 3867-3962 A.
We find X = 1.32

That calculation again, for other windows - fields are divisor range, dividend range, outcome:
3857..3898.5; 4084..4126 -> 1.33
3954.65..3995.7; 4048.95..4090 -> 1.24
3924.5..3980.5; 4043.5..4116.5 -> 1.39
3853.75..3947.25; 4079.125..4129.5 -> 1.34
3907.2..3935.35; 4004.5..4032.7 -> 1.28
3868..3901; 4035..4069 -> 1.37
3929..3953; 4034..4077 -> 1.44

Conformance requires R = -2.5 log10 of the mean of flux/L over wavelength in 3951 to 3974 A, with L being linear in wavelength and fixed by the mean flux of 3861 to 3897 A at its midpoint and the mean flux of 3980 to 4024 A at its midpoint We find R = 0.22 mag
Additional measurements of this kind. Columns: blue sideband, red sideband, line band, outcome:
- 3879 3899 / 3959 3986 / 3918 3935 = 0.064 mag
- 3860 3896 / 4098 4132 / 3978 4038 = -0.165 mag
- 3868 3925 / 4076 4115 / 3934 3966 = 0.095 mag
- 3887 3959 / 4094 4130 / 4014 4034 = -0.125 mag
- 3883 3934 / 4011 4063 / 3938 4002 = 0.022 mag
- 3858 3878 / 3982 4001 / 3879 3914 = 0.074 mag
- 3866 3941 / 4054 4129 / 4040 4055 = -0.059 mag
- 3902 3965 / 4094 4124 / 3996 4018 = -0.207 mag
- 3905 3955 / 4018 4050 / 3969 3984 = 0.091 mag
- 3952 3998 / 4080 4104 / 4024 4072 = -0.038 mag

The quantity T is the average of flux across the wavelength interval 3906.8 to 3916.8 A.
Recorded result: 41.4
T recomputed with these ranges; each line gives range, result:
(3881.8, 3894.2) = 33.6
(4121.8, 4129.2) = 41.1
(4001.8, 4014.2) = 43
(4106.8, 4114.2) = 40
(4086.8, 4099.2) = 45.1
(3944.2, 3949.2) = 36.6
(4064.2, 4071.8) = 44.1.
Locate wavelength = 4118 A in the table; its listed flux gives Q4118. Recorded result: 41.6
